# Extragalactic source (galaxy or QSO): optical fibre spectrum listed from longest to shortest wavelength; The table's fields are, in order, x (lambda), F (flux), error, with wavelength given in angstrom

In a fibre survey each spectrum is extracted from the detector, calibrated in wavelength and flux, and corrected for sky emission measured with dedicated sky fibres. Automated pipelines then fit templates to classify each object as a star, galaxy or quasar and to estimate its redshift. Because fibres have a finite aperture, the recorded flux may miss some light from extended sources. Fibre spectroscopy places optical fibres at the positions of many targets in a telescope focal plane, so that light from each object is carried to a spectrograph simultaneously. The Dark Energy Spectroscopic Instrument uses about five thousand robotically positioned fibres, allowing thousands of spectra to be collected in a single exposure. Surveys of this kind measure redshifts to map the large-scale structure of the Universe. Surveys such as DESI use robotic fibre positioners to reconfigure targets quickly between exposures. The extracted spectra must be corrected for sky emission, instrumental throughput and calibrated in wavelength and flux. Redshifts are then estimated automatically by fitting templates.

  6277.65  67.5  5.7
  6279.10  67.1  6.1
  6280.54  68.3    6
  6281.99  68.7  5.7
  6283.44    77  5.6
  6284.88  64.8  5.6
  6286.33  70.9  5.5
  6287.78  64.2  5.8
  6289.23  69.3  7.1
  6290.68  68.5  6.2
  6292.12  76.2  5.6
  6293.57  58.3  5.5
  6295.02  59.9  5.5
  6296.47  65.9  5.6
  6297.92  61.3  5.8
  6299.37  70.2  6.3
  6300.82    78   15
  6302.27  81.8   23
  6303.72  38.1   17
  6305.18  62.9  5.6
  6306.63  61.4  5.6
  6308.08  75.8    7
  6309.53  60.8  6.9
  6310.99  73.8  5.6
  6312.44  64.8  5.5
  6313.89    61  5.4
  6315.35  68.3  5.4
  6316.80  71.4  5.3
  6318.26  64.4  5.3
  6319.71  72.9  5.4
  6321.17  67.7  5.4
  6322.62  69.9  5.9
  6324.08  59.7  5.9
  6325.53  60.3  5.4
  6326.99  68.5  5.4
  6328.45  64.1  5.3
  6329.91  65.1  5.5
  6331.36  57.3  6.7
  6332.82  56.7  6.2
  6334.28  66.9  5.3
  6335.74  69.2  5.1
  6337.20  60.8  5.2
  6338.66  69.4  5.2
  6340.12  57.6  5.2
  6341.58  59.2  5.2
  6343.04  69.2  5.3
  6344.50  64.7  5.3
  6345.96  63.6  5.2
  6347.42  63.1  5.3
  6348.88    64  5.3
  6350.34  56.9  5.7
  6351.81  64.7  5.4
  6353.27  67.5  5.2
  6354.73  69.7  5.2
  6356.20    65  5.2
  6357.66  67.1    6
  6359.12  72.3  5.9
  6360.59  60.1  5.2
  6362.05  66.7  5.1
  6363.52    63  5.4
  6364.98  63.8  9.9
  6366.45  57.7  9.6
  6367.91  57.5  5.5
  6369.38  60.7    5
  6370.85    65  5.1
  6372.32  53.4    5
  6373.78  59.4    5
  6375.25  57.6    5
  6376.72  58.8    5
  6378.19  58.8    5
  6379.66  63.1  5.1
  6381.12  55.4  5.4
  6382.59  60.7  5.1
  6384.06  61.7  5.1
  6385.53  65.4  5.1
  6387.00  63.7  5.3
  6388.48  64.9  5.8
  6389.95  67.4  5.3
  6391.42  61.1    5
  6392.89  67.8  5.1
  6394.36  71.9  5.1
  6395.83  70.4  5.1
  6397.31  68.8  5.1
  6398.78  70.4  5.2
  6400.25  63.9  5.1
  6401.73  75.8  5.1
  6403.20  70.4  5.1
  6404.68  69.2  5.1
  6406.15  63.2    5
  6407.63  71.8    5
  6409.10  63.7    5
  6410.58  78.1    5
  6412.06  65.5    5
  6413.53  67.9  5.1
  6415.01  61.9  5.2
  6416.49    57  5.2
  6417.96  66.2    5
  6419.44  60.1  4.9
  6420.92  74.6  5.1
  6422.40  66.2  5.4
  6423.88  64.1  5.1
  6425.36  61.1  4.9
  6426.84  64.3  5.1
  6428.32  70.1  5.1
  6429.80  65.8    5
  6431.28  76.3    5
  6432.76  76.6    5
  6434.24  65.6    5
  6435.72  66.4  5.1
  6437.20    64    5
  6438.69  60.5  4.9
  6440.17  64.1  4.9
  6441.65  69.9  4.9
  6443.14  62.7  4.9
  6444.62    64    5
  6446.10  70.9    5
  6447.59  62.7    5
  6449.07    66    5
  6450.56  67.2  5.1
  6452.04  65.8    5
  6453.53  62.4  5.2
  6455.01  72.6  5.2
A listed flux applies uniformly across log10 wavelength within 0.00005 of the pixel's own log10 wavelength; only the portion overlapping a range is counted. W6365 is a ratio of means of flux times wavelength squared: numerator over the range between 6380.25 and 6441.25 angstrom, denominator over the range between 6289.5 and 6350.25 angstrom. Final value 1.05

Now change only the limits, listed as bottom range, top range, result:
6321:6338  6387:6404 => 1.09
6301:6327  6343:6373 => 0.98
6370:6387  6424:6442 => 1.13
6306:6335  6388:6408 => 1.07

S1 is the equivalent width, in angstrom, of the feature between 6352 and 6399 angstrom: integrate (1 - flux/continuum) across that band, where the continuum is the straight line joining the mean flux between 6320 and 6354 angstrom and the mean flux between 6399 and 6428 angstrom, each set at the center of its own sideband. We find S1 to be 1.2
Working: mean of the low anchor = 63.9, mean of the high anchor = 66.7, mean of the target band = 63.6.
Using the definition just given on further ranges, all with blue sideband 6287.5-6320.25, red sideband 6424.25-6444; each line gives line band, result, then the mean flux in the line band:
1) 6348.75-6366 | 0.41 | 65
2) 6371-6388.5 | 1.68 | 60.2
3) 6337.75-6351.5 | 0.71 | 63.1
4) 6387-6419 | -0.34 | 67.3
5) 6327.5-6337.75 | 0.54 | 63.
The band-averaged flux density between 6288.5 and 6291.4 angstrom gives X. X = 68.9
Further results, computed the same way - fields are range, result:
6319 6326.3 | 66.1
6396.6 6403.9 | 69.9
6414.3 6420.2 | 61.4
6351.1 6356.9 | 66.7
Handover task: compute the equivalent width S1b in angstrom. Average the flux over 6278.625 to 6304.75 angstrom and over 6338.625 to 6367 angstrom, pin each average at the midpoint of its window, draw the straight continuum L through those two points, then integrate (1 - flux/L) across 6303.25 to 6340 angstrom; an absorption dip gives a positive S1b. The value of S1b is 0.6 angstrom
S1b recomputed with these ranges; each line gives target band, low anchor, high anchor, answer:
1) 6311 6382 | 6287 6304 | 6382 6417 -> 3.5 angstrom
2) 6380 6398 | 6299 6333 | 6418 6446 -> 0.4 angstrom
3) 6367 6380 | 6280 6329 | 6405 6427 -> 1.4 angstrom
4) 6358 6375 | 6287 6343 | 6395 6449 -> 1.1 angstrom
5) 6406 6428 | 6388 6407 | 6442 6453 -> 0.4 angstrom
